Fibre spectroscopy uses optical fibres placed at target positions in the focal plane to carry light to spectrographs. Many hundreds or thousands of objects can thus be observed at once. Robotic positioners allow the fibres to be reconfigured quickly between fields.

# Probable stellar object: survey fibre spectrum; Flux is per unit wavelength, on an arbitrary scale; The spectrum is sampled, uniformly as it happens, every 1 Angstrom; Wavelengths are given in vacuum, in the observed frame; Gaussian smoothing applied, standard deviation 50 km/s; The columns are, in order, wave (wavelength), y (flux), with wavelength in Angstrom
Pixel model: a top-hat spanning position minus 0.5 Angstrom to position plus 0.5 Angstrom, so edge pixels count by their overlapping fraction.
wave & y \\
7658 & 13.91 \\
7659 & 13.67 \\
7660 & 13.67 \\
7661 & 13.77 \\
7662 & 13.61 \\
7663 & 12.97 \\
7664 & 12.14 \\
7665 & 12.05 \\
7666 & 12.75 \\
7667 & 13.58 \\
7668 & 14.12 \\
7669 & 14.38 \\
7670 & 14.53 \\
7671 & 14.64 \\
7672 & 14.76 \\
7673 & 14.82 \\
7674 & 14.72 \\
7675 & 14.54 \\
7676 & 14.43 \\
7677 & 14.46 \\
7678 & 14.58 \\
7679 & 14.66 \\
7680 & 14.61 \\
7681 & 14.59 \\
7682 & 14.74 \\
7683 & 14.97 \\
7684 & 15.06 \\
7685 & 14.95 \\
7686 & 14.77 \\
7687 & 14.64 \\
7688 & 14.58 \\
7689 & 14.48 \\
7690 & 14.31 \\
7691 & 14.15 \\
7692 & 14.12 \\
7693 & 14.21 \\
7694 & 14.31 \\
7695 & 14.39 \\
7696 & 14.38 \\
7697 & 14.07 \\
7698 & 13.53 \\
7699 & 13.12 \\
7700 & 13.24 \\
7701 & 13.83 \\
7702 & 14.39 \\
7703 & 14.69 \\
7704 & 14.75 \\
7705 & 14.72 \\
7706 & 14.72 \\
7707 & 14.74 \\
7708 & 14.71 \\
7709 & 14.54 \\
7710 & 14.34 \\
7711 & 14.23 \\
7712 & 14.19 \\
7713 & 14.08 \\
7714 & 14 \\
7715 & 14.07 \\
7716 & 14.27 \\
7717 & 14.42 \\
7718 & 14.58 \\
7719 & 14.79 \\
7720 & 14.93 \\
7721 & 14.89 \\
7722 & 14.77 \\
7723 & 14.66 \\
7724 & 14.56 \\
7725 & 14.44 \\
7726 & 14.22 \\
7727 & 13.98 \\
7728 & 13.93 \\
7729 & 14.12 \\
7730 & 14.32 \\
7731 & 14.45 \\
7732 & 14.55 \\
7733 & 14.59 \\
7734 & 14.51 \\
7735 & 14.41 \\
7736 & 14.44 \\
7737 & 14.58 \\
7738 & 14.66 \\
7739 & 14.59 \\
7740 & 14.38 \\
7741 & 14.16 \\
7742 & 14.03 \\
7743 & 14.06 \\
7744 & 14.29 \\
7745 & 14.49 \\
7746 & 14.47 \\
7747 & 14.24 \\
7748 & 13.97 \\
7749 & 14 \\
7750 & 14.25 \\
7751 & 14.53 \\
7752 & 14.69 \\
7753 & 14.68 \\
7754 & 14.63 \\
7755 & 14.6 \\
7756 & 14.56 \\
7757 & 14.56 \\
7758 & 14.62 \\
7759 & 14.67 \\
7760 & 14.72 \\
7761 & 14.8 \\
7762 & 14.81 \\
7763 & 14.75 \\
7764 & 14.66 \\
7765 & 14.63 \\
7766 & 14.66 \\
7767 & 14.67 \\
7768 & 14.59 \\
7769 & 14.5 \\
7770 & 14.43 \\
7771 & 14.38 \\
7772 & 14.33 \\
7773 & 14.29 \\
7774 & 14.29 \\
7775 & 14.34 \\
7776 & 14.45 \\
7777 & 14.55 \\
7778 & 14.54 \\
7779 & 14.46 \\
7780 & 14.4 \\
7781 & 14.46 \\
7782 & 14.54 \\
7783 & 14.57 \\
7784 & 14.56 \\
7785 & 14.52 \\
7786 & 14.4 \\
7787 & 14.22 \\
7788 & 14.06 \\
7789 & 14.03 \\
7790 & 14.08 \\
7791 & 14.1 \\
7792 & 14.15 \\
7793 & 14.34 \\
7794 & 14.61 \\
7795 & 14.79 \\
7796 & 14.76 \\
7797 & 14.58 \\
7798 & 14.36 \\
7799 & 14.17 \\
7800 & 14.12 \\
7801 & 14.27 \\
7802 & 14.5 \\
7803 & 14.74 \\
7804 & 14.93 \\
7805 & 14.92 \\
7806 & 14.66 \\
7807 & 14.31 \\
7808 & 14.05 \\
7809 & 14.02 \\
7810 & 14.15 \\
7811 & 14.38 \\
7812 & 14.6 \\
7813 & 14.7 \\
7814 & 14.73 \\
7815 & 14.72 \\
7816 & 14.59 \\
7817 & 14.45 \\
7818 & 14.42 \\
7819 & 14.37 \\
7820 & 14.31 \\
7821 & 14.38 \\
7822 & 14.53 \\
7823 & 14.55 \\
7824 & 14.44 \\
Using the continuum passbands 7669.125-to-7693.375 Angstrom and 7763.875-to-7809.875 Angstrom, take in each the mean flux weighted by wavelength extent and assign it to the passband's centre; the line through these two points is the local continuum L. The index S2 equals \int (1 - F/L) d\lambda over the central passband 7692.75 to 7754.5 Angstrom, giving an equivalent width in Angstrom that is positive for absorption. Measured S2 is 0.8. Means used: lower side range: 14.6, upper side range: 14.4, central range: 14.4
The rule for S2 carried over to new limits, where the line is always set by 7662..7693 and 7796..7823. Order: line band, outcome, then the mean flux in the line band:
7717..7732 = -0.15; 14.5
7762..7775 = -0.11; 14.5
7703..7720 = -0.19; 14.5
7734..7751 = 0.04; 14.3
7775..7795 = 0.07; 14.4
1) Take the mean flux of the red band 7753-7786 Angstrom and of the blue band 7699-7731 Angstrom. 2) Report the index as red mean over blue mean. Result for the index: 1.01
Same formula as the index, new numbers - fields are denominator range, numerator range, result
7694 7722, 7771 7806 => 1.01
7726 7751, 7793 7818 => 1.01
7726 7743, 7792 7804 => 1.01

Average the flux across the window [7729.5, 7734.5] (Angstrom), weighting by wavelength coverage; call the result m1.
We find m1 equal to 14.5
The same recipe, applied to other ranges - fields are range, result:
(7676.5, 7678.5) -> 14.5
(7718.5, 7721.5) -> 14.9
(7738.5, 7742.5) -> 14.3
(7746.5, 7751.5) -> 14.2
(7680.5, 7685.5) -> 14.9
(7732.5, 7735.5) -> 14.5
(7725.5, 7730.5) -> 14.1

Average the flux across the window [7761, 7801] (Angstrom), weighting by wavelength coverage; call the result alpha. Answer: 14.4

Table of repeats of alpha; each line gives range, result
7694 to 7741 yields 14.4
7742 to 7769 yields 14.5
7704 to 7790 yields 14.5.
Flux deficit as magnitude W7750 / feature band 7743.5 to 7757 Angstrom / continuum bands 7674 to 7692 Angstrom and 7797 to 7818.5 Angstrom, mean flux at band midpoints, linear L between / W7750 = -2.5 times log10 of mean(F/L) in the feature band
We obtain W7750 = 0.01 mag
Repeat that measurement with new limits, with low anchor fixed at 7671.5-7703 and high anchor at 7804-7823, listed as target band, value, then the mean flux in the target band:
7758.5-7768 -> -0.019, 14.7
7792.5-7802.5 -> 0.001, 14.4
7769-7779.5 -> 0.003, 14.4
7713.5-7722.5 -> -0.008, 14.5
